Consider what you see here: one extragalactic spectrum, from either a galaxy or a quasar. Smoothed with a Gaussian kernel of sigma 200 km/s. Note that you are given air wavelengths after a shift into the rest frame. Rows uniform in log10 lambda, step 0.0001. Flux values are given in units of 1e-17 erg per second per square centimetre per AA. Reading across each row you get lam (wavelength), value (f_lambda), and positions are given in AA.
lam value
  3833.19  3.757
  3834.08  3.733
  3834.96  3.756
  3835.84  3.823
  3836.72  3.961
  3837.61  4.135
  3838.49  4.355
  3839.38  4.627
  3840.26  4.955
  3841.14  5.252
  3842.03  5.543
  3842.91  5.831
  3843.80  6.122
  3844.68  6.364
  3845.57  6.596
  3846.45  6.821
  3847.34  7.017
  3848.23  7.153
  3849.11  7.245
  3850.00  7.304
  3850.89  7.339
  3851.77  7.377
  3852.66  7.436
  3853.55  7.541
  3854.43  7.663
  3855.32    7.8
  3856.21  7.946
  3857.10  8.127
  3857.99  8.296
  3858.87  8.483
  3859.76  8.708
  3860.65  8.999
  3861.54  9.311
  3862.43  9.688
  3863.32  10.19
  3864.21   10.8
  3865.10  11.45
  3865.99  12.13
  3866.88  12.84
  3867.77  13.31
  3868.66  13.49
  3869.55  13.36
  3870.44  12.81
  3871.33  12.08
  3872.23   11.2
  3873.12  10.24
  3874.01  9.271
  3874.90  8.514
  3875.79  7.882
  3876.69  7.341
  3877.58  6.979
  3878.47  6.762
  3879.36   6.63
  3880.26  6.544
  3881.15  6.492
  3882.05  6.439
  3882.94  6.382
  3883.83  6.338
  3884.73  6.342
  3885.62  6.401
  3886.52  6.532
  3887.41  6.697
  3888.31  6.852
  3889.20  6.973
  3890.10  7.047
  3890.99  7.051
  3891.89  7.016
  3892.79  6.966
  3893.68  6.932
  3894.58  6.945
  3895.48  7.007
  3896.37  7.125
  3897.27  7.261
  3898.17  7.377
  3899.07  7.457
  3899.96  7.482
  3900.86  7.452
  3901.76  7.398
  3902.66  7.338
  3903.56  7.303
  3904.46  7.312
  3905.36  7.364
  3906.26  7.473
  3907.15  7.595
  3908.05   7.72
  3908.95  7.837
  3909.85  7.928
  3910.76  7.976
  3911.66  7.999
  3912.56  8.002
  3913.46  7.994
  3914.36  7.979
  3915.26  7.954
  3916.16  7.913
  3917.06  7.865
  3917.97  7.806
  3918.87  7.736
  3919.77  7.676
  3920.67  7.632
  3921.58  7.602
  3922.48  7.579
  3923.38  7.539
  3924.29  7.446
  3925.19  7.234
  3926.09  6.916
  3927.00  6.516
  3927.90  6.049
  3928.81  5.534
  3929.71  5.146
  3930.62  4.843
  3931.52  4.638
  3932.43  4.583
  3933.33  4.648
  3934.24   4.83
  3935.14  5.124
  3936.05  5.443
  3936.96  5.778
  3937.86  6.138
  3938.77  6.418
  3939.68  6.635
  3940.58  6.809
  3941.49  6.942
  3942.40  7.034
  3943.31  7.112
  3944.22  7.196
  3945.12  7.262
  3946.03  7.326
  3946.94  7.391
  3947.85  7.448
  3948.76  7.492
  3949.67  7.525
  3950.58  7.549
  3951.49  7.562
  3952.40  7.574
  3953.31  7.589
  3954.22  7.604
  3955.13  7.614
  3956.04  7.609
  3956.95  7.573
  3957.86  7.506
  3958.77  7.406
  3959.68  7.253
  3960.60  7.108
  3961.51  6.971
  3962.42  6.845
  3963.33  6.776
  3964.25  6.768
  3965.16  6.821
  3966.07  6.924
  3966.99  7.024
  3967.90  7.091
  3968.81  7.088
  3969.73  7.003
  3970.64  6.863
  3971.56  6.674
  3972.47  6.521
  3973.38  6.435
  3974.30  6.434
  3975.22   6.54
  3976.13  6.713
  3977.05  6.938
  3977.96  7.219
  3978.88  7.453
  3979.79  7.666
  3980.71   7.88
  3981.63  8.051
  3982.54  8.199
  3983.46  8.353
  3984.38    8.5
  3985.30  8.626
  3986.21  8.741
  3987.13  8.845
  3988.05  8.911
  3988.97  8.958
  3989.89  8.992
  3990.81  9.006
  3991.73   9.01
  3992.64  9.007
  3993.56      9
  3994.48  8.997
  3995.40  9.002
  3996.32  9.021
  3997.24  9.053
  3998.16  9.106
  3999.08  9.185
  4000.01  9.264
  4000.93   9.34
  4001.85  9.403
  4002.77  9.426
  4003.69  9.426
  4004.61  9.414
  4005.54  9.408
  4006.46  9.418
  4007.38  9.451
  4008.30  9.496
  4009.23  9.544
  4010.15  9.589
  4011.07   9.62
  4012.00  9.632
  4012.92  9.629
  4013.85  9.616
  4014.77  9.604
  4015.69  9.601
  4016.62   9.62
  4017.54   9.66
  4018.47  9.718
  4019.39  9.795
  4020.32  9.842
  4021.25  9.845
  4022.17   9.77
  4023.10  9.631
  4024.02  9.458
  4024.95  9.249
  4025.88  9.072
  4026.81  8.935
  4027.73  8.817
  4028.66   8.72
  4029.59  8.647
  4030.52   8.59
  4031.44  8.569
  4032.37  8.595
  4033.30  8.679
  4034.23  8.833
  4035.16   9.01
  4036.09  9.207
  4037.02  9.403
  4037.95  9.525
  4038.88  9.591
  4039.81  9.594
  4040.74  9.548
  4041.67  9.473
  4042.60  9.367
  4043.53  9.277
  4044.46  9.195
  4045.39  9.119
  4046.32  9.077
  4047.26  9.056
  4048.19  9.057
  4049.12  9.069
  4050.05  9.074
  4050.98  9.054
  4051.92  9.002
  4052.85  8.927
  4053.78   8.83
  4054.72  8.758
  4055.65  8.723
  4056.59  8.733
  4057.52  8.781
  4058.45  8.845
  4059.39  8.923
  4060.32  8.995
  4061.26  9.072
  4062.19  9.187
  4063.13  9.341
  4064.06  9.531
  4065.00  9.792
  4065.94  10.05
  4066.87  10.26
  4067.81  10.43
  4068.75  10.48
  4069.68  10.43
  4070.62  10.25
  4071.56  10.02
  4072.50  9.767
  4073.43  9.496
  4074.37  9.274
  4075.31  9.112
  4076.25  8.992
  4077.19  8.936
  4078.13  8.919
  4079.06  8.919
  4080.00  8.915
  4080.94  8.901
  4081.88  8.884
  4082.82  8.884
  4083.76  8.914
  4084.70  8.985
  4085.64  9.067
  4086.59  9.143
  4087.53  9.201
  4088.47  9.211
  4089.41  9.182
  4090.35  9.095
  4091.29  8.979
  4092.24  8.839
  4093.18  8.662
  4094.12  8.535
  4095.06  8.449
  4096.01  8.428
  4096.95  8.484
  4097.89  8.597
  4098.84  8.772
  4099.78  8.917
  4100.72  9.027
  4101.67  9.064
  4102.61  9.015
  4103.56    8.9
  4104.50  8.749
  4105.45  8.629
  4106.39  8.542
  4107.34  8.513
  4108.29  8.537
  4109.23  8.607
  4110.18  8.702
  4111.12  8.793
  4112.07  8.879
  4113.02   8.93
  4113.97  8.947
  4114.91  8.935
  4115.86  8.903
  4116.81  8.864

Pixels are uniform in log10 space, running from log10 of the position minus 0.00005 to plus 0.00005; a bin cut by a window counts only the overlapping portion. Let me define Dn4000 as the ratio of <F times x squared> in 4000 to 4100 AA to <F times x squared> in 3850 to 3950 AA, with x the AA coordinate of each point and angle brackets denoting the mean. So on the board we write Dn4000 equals 1.30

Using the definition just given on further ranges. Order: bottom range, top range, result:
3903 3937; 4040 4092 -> 1.44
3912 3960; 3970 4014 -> 1.27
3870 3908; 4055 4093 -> 1.35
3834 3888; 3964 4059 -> 1.21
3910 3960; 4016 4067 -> 1.39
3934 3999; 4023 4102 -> 1.28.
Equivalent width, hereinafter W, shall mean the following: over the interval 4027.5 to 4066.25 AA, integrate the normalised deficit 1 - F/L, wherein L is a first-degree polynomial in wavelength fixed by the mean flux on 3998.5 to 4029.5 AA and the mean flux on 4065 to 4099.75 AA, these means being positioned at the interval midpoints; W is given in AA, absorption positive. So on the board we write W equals 1.03 AA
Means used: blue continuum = 9.45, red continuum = 9.21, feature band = 9.08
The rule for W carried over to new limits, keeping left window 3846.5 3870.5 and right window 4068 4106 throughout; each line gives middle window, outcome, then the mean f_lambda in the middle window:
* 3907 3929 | 4.1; 7.54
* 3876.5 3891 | 4.1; 6.68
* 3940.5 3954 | 2.8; 7.34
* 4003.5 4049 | -0.9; 9.32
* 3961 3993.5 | 5.6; 7.62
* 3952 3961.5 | 1.8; 7.46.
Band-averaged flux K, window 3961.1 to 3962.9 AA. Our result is 6.92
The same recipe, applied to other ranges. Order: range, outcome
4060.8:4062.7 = 9.14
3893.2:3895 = 6.95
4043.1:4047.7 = 9.14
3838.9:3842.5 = 5.1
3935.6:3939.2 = 5.94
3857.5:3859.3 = 8.41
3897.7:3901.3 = 7.44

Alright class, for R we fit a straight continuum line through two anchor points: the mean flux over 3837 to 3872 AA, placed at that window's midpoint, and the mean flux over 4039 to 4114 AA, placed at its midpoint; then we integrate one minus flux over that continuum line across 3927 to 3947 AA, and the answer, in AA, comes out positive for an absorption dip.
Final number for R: 6.1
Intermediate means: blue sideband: 8.37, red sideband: 9.1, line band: 6.03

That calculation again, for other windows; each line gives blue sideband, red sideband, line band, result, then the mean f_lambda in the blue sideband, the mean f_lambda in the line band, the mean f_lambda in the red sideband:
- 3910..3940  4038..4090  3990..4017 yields -3.9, 6.71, 9.34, 9.27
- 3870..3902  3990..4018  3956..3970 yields 2.6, 7.56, 7.1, 9.35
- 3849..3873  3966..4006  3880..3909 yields 7.2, 9.78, 7.04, 8.21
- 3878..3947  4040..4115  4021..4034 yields -0.9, 6.91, 9.03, 9.09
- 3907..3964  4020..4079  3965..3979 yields 1.6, 7.02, 6.84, 9.26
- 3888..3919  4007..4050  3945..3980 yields 5.0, 7.47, 7.15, 9.31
